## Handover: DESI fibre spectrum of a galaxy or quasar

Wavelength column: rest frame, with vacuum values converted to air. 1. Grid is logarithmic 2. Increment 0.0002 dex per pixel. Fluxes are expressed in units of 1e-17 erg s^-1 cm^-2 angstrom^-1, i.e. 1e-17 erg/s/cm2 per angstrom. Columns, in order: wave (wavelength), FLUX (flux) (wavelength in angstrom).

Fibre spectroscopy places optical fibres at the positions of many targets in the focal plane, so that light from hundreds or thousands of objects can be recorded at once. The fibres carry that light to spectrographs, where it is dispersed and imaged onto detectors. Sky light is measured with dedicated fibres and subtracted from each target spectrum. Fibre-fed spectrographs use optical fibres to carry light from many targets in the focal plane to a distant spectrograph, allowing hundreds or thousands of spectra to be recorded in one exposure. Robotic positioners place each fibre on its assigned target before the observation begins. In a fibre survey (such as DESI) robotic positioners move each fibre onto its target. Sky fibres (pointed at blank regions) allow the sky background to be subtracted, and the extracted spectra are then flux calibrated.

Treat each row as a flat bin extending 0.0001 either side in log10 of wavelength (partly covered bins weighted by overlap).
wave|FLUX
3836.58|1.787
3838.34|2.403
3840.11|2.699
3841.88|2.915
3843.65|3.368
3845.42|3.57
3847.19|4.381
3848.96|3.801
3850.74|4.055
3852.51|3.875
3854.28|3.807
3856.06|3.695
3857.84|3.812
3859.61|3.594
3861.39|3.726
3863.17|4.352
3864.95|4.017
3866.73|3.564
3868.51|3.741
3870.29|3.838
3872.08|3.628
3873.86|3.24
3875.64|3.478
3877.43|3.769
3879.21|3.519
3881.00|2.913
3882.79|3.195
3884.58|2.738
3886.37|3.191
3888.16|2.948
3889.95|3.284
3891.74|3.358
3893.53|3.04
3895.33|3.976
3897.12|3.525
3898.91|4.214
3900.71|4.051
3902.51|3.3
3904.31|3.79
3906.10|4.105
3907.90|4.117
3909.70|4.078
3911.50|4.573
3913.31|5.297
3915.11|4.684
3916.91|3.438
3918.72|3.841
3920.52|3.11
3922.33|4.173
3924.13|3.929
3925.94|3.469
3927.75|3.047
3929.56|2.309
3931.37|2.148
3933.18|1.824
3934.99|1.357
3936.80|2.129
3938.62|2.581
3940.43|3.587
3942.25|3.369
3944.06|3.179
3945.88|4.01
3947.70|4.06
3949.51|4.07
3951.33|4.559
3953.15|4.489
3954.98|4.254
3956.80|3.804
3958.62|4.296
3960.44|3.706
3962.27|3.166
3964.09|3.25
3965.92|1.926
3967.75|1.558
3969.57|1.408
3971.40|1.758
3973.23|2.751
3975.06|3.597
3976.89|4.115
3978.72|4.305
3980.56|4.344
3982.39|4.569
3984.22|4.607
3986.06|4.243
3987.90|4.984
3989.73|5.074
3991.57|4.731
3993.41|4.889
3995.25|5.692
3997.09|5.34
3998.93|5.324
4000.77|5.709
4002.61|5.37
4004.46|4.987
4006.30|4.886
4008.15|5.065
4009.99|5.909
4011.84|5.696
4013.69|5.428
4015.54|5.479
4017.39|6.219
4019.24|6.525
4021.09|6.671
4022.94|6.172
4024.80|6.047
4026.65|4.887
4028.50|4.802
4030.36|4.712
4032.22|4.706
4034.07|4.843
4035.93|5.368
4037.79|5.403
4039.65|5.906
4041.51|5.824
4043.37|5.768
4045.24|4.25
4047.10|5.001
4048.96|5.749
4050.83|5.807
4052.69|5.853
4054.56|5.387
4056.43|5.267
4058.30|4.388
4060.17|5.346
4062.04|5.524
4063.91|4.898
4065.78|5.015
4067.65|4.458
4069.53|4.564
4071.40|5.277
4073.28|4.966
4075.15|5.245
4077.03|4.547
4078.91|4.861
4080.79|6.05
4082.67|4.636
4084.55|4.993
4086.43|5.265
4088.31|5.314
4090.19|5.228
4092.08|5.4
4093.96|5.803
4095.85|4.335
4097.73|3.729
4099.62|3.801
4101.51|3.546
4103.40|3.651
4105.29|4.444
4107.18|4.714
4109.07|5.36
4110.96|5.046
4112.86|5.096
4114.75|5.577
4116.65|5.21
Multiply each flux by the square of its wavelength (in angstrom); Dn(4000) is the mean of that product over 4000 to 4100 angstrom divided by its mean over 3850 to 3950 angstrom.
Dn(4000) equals 1.61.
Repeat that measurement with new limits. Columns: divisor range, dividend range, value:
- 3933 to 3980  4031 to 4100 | 1.67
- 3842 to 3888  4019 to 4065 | 1.63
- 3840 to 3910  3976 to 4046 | 1.55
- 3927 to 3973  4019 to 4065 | 1.86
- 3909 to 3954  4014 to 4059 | 1.65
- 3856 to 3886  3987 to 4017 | 1.59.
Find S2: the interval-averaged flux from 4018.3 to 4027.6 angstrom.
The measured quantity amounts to 6.06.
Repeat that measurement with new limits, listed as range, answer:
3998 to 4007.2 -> 5.26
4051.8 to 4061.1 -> 5.24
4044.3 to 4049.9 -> 5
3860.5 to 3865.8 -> 4.03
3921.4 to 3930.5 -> 3.38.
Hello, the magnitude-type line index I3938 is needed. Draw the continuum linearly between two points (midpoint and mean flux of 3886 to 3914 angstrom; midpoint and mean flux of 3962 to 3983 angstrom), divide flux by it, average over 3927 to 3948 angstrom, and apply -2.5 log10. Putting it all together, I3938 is 0.22 mag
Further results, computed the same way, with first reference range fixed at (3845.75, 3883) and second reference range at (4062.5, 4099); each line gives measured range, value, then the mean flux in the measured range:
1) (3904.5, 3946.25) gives 0.19 mag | 3.4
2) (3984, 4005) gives -0.14 mag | 5.1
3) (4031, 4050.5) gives -0.12 mag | 5.29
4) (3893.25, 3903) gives 0.05 mag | 3.74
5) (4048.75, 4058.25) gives -0.14 mag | 5.48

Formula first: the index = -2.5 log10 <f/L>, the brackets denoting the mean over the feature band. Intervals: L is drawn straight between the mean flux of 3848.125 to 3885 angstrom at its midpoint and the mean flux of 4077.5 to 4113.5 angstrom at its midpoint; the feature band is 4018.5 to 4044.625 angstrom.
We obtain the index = -0.23 mag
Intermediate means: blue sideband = 3.65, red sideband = 4.8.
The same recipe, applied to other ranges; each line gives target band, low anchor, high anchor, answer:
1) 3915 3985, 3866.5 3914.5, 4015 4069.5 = 0.28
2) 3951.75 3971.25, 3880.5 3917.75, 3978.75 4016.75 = 0.40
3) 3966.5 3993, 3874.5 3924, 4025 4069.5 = 0.21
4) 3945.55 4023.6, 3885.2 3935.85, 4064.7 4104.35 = -0.10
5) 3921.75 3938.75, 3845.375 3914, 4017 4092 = 0.48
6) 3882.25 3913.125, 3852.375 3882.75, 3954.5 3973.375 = -0.08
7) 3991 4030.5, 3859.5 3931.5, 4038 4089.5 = -0.17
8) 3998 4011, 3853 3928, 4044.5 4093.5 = -0.15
